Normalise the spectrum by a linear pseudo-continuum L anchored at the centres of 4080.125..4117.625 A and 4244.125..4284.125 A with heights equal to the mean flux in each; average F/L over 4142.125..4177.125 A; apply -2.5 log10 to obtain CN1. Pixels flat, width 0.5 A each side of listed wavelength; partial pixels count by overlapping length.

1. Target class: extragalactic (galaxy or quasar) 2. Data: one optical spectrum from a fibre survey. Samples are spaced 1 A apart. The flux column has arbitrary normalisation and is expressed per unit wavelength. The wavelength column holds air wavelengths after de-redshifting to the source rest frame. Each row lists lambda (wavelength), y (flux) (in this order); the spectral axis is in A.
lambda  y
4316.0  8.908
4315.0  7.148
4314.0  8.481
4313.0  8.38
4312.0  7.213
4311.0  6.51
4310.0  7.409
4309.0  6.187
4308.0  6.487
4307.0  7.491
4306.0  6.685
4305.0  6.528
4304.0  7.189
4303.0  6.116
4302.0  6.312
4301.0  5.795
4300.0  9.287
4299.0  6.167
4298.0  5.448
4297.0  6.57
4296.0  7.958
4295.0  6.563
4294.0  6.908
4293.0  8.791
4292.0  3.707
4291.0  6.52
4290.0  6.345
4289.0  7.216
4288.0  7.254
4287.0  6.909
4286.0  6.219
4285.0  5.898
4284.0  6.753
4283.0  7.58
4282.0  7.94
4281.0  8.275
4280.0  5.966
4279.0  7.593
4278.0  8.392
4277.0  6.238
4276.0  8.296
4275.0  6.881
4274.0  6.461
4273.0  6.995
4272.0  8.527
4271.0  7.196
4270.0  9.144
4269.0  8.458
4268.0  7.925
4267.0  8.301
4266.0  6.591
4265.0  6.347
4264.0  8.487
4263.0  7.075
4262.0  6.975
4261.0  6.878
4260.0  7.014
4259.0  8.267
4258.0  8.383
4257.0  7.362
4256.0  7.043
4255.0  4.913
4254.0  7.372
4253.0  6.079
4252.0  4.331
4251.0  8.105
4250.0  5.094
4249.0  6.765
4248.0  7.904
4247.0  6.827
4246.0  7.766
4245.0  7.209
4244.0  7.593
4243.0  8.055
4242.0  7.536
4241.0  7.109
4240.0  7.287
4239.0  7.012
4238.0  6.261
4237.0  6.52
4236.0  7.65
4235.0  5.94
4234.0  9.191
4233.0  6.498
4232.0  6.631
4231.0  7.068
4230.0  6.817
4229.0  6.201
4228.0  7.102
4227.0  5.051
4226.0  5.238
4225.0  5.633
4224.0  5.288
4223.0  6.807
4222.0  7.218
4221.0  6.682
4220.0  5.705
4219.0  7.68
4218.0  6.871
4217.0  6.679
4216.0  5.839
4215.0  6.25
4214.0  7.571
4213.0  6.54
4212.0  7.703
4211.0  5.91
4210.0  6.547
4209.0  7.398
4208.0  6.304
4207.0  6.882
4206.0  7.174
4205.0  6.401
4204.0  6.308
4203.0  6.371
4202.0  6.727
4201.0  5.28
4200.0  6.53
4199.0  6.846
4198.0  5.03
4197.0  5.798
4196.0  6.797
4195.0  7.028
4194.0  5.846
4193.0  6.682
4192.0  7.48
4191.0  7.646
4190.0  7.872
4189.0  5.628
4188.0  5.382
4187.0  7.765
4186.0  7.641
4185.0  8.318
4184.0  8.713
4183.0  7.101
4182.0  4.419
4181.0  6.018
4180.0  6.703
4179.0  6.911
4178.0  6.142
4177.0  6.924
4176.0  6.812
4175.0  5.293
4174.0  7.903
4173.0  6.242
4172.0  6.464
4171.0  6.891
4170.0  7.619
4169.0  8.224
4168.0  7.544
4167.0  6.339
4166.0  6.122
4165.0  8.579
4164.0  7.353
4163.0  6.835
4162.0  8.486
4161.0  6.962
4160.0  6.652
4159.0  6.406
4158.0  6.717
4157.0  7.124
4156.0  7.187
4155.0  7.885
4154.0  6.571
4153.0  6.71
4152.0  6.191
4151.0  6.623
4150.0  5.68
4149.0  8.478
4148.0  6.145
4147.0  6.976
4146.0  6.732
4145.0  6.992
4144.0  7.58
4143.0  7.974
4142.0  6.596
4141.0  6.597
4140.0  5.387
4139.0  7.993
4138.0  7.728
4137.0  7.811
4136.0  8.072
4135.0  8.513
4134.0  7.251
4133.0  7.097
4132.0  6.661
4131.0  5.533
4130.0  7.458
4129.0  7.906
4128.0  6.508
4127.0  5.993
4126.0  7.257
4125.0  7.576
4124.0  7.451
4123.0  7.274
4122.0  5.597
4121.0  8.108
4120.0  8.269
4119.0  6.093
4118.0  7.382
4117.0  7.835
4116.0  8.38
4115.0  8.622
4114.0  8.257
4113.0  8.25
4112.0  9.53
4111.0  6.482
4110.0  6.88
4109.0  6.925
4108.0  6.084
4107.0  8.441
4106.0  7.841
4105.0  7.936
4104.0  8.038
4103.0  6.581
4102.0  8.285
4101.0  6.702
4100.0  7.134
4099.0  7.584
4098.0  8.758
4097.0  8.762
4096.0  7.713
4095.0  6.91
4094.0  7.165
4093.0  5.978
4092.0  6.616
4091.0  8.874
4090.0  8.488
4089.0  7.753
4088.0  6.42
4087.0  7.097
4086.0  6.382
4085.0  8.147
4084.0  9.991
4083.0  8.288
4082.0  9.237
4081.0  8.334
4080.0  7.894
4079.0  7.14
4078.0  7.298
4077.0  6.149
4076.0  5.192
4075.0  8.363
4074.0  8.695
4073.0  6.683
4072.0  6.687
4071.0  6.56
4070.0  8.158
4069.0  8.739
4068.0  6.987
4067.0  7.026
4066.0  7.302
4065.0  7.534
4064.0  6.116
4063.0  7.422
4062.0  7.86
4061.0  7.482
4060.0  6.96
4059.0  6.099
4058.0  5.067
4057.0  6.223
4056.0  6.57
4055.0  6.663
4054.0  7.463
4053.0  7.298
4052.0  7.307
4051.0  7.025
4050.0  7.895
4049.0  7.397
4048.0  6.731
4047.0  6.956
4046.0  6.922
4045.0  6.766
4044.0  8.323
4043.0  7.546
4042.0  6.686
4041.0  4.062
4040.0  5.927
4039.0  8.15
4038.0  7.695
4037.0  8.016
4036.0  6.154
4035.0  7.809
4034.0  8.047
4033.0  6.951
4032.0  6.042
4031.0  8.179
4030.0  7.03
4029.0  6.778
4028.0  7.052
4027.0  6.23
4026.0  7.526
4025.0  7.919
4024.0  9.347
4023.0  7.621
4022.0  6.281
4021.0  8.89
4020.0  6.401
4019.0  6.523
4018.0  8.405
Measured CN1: 0.08 mag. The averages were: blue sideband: 7.75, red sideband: 7.25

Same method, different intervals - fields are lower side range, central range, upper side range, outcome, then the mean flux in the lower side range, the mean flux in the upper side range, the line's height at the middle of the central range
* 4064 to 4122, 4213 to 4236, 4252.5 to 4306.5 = 0.103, 7.57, 7.08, 7.22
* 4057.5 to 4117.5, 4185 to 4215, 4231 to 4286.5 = 0.095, 7.5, 7.18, 7.29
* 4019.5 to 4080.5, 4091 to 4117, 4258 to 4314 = -0.072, 7.14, 7.13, 7.13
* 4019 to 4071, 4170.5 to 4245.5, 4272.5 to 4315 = 0.050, 7.14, 6.95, 7.02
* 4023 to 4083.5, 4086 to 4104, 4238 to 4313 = -0.040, 7.2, 7.06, 7.18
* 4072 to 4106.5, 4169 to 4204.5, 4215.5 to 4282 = 0.087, 7.59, 7.02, 7.24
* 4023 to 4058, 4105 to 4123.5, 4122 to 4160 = -0.079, 7.12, 7.02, 7.05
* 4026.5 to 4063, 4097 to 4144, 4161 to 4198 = -0.072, 6.99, 6.91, 6.94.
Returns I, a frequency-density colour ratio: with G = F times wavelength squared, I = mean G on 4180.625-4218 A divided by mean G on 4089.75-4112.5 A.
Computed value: 0.9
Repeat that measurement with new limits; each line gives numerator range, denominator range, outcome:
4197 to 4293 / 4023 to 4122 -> 1.01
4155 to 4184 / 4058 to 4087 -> 0.98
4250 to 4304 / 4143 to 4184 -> 1.08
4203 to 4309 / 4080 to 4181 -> 1.01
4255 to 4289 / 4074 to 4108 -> 1.05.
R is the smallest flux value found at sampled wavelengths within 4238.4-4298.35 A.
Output 3.707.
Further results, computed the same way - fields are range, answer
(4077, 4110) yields 5.978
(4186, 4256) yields 4.331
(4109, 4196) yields 4.419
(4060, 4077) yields 5.192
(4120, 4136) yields 5.533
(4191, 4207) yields 5.03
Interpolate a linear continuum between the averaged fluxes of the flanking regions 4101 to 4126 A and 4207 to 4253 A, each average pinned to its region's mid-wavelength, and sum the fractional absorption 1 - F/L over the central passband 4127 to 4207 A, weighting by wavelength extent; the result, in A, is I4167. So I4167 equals 3.3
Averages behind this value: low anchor 7.56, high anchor 6.74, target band 6.89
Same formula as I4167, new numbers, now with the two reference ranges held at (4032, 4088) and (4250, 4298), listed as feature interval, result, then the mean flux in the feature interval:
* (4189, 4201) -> 0.9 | 6.58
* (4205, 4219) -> 0.7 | 6.76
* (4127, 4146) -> 0.0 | 7.16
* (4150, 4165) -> 0.3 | 6.99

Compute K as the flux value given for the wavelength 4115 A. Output 8.622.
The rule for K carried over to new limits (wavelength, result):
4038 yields 7.695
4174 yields 7.903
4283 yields 7.58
